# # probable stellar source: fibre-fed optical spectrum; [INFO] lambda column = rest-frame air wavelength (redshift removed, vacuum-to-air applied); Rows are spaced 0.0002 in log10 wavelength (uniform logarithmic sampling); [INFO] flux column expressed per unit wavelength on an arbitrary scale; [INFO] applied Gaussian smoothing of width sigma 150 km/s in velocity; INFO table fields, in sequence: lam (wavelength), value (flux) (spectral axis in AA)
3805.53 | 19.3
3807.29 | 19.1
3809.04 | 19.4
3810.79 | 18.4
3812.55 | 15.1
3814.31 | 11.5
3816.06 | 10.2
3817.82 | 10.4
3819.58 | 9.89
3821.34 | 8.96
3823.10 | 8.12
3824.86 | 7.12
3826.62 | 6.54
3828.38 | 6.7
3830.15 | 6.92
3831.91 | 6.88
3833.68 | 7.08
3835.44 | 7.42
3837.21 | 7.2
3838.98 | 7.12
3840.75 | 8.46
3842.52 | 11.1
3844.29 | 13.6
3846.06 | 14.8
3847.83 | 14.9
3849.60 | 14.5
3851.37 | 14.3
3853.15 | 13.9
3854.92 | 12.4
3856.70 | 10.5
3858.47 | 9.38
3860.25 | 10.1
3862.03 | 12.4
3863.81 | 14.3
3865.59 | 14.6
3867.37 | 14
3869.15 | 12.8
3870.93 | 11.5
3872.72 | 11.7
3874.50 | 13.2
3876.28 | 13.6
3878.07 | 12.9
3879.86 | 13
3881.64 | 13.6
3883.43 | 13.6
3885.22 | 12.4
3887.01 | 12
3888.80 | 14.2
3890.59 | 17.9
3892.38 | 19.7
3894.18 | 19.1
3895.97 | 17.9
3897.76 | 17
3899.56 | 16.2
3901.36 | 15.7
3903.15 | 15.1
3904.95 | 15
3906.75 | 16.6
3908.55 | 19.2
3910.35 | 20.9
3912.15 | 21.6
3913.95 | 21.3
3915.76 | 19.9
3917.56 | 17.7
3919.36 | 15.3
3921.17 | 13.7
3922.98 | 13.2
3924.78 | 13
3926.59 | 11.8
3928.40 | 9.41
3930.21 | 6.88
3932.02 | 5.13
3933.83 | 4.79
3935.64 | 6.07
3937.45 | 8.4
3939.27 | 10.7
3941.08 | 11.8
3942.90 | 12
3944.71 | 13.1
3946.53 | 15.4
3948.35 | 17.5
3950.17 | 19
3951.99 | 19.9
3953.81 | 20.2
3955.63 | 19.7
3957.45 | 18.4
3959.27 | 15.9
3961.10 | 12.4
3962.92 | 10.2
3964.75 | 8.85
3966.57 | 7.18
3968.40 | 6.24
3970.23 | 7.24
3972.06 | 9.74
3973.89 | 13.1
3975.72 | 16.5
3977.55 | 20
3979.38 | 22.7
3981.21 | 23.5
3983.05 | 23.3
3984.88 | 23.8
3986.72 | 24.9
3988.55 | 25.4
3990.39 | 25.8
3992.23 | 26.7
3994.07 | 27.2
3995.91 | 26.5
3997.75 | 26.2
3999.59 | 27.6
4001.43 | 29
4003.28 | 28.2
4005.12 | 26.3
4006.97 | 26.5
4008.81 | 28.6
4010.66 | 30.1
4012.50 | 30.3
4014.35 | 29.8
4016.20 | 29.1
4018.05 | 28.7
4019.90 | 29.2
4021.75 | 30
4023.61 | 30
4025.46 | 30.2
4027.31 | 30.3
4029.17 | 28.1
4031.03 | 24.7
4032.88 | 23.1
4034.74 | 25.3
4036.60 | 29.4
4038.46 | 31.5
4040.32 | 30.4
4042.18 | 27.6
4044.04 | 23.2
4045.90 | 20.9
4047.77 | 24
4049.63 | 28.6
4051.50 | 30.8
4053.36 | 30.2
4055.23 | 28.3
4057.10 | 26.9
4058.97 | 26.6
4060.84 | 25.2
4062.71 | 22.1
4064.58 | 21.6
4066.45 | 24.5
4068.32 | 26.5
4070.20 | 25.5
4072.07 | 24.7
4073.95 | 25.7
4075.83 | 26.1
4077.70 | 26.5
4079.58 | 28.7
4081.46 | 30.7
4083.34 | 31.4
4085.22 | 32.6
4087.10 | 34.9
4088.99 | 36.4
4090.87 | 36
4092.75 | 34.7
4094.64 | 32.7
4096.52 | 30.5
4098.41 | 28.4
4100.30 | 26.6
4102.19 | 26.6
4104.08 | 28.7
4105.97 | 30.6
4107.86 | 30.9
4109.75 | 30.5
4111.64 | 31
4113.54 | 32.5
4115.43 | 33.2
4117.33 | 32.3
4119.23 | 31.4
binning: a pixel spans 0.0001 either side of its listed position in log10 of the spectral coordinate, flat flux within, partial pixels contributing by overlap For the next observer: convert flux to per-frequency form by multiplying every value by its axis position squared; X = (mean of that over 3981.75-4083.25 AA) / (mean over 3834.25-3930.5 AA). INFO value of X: 2.08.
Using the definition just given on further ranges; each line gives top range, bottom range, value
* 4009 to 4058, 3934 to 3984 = 2.04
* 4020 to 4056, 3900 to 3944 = 2.17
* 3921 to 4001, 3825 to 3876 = 1.55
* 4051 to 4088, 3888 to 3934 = 1.92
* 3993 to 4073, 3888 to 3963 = 1.92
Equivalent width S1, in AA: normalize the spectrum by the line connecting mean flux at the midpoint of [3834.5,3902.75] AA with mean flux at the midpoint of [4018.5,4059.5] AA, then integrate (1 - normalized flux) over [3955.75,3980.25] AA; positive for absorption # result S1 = 9.7 AA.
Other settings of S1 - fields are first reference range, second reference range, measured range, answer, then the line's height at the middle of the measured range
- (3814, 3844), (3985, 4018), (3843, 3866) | -3.9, 11.2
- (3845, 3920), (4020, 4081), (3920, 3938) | 8.8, 18.3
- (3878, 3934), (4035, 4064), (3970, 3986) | 2.1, 21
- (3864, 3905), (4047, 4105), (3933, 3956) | 6.6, 19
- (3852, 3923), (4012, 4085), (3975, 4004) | -2.5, 22.8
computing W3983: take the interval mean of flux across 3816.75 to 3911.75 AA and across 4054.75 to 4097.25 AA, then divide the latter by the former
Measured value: 2.3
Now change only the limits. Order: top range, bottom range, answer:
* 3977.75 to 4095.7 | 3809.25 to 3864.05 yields 2.58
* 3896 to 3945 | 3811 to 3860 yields 1.34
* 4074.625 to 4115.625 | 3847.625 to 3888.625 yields 2.40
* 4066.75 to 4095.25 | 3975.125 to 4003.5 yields 1.21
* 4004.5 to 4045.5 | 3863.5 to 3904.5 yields 1.93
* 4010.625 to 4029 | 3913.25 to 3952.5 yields 2.30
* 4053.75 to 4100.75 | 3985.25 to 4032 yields 1.02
